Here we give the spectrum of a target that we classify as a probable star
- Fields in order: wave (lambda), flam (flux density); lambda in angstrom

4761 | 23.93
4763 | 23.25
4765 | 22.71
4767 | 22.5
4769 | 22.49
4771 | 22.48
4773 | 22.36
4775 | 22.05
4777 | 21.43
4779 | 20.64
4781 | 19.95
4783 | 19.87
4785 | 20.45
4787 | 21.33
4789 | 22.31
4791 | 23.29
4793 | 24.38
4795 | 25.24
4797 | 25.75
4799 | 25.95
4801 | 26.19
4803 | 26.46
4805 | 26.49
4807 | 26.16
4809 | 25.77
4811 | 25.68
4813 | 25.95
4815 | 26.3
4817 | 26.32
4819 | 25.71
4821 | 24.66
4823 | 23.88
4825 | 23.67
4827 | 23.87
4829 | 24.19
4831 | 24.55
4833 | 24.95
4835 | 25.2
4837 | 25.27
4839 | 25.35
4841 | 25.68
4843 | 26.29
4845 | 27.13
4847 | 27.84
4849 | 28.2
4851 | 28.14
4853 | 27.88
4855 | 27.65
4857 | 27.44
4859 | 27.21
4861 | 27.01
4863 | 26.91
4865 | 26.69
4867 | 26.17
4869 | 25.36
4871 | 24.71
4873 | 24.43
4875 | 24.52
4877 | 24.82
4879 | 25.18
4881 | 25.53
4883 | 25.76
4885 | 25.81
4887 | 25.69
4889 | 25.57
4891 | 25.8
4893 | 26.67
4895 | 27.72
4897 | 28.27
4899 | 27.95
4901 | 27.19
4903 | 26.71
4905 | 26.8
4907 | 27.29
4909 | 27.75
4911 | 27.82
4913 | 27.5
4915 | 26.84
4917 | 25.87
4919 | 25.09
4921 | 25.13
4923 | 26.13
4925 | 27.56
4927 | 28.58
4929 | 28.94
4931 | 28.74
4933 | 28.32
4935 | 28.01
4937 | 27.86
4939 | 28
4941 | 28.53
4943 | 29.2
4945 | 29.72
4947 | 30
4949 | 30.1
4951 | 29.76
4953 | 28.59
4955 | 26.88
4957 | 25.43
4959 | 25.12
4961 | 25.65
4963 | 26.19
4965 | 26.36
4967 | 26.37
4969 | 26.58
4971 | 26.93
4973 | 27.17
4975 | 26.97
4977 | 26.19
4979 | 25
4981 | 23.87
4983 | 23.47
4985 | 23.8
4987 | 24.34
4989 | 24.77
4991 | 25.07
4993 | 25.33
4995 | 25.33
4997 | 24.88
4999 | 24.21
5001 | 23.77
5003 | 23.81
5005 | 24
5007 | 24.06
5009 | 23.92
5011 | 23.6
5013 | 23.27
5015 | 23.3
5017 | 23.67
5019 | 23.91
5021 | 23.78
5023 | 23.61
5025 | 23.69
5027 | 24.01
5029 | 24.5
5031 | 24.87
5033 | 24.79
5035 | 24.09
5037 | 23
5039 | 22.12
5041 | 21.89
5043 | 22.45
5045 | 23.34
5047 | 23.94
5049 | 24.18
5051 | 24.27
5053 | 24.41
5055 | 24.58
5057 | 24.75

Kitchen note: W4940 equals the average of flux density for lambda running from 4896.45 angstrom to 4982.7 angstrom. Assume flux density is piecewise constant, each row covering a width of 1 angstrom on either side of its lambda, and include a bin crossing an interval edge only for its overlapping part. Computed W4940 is 27.2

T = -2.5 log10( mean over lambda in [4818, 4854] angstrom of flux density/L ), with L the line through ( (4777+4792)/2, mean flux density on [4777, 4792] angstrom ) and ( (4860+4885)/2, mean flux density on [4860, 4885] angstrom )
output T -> -0.08 mag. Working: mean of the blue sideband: 21.1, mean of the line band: 25.7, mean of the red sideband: 25.6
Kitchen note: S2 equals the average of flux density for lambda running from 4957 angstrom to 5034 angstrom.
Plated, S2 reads 24.8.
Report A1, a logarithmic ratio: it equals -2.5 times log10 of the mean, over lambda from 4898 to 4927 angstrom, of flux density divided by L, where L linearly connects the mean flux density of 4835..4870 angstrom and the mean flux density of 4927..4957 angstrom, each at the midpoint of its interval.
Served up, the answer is 0.05 mag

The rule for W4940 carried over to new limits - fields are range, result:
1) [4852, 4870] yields 26.9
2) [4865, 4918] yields 26.3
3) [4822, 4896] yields 25.9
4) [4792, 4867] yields 26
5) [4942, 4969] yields 27.6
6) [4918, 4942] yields 27.6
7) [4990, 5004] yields 24.6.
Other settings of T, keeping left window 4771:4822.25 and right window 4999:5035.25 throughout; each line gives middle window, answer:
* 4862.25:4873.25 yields -0.08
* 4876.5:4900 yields -0.10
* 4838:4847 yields -0.10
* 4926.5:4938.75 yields -0.18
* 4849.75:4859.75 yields -0.16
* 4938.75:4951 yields -0.22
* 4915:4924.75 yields -0.08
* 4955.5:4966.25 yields -0.08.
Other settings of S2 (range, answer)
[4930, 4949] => 28.8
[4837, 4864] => 27.1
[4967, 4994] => 25.4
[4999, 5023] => 23.8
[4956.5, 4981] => 26.1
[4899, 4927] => 26.9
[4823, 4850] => 25.5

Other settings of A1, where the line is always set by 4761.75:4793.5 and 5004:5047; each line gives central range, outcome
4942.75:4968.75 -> -0.190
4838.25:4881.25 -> -0.173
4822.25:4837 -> -0.098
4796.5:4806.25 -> -0.184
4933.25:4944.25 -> -0.226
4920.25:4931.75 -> -0.198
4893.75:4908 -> -0.201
